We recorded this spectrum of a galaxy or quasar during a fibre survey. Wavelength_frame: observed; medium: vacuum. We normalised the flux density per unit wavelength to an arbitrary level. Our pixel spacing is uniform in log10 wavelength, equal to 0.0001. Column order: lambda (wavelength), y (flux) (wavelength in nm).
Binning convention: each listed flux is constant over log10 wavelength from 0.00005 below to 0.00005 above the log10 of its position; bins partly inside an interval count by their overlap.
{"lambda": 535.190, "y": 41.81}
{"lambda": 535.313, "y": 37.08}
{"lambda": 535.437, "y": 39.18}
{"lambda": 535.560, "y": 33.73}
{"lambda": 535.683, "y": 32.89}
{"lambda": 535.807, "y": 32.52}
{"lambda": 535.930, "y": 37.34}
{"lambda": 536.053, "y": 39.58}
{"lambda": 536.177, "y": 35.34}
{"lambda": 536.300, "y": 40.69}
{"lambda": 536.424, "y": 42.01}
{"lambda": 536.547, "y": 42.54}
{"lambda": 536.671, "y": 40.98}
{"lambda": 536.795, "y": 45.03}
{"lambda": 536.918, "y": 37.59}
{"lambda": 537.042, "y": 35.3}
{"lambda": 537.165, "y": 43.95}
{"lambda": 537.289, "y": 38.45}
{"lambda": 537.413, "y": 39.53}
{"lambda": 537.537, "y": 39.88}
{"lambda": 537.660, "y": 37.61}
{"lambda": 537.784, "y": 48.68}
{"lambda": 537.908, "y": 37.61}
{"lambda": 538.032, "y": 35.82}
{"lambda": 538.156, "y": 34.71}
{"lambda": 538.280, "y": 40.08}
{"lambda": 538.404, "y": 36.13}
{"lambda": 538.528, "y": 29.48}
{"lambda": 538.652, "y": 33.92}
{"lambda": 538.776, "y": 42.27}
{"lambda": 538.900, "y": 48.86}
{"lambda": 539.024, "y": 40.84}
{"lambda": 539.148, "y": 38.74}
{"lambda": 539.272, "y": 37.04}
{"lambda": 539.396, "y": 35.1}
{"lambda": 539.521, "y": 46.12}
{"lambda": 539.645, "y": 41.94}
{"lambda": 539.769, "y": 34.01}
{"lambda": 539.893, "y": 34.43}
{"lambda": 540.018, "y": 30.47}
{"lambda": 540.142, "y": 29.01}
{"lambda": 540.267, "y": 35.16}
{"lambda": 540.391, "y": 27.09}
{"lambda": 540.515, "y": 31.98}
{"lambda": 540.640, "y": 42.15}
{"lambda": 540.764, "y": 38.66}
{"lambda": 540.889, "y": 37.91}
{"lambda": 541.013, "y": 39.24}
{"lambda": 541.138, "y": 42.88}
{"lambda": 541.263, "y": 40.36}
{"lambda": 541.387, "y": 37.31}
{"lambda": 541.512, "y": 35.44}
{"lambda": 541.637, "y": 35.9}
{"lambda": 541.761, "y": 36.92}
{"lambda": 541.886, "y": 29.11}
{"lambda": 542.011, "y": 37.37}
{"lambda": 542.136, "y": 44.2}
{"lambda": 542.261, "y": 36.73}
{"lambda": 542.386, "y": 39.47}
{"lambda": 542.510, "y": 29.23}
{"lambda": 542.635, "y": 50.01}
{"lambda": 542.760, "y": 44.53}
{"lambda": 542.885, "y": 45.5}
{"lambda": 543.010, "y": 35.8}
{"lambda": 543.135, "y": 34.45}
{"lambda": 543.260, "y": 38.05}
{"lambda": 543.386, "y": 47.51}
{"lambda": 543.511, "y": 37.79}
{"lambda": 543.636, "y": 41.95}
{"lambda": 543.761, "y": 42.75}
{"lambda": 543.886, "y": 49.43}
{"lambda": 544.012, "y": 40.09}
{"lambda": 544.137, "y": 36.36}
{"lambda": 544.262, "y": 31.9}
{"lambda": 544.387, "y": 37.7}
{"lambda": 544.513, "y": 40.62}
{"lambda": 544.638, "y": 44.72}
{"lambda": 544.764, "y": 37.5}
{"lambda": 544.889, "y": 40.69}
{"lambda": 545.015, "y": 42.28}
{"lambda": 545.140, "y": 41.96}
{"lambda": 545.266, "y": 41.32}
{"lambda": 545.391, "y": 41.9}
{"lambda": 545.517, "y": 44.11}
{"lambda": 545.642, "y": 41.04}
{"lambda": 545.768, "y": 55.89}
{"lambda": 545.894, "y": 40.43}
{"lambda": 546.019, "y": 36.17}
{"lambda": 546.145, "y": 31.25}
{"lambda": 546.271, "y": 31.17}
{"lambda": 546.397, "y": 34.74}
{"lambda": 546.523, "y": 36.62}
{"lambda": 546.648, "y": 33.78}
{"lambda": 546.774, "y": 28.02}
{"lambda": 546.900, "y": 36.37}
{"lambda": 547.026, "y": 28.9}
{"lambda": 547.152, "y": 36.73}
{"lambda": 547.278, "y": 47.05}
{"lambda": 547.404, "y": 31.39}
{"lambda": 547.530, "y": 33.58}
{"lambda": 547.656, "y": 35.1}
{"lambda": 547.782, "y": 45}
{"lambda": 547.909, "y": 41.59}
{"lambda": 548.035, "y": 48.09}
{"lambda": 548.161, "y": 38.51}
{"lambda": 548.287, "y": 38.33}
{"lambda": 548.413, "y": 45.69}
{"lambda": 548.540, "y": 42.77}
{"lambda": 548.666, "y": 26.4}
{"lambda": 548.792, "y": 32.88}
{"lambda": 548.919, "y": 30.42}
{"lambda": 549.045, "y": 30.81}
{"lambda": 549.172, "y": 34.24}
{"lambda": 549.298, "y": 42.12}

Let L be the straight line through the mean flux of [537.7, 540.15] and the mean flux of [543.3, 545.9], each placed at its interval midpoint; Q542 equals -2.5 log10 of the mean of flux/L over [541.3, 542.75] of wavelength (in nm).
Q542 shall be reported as 0.064 mag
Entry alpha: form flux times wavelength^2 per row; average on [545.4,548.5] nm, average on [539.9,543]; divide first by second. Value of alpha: 1.05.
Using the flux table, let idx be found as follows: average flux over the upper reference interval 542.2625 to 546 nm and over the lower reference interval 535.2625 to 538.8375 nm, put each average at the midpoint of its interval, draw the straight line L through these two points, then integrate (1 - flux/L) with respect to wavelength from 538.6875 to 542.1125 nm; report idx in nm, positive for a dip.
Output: 0.20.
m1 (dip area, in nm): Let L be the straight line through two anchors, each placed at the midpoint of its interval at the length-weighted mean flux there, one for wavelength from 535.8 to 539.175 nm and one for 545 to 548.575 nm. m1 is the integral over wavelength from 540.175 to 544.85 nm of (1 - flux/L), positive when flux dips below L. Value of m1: 0.04 nm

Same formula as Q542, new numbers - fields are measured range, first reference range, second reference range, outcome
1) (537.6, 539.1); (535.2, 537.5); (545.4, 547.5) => -0.01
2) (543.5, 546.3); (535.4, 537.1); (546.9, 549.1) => -0.09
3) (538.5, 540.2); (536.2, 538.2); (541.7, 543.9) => 0.07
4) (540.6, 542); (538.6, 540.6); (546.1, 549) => -0.03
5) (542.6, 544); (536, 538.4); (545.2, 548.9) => -0.10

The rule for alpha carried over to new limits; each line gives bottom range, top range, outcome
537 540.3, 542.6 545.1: 1.10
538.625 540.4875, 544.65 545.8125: 1.18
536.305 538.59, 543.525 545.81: 1.09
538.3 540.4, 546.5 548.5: 1.06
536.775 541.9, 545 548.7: 1.05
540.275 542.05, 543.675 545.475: 1.13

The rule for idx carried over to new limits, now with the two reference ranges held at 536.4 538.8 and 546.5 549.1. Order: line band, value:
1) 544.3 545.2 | -0.08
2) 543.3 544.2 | -0.11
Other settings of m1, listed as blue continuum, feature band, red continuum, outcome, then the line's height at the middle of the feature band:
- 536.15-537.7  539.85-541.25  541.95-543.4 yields 0.156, 40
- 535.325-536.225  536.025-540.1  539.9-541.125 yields -0.397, 35.4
